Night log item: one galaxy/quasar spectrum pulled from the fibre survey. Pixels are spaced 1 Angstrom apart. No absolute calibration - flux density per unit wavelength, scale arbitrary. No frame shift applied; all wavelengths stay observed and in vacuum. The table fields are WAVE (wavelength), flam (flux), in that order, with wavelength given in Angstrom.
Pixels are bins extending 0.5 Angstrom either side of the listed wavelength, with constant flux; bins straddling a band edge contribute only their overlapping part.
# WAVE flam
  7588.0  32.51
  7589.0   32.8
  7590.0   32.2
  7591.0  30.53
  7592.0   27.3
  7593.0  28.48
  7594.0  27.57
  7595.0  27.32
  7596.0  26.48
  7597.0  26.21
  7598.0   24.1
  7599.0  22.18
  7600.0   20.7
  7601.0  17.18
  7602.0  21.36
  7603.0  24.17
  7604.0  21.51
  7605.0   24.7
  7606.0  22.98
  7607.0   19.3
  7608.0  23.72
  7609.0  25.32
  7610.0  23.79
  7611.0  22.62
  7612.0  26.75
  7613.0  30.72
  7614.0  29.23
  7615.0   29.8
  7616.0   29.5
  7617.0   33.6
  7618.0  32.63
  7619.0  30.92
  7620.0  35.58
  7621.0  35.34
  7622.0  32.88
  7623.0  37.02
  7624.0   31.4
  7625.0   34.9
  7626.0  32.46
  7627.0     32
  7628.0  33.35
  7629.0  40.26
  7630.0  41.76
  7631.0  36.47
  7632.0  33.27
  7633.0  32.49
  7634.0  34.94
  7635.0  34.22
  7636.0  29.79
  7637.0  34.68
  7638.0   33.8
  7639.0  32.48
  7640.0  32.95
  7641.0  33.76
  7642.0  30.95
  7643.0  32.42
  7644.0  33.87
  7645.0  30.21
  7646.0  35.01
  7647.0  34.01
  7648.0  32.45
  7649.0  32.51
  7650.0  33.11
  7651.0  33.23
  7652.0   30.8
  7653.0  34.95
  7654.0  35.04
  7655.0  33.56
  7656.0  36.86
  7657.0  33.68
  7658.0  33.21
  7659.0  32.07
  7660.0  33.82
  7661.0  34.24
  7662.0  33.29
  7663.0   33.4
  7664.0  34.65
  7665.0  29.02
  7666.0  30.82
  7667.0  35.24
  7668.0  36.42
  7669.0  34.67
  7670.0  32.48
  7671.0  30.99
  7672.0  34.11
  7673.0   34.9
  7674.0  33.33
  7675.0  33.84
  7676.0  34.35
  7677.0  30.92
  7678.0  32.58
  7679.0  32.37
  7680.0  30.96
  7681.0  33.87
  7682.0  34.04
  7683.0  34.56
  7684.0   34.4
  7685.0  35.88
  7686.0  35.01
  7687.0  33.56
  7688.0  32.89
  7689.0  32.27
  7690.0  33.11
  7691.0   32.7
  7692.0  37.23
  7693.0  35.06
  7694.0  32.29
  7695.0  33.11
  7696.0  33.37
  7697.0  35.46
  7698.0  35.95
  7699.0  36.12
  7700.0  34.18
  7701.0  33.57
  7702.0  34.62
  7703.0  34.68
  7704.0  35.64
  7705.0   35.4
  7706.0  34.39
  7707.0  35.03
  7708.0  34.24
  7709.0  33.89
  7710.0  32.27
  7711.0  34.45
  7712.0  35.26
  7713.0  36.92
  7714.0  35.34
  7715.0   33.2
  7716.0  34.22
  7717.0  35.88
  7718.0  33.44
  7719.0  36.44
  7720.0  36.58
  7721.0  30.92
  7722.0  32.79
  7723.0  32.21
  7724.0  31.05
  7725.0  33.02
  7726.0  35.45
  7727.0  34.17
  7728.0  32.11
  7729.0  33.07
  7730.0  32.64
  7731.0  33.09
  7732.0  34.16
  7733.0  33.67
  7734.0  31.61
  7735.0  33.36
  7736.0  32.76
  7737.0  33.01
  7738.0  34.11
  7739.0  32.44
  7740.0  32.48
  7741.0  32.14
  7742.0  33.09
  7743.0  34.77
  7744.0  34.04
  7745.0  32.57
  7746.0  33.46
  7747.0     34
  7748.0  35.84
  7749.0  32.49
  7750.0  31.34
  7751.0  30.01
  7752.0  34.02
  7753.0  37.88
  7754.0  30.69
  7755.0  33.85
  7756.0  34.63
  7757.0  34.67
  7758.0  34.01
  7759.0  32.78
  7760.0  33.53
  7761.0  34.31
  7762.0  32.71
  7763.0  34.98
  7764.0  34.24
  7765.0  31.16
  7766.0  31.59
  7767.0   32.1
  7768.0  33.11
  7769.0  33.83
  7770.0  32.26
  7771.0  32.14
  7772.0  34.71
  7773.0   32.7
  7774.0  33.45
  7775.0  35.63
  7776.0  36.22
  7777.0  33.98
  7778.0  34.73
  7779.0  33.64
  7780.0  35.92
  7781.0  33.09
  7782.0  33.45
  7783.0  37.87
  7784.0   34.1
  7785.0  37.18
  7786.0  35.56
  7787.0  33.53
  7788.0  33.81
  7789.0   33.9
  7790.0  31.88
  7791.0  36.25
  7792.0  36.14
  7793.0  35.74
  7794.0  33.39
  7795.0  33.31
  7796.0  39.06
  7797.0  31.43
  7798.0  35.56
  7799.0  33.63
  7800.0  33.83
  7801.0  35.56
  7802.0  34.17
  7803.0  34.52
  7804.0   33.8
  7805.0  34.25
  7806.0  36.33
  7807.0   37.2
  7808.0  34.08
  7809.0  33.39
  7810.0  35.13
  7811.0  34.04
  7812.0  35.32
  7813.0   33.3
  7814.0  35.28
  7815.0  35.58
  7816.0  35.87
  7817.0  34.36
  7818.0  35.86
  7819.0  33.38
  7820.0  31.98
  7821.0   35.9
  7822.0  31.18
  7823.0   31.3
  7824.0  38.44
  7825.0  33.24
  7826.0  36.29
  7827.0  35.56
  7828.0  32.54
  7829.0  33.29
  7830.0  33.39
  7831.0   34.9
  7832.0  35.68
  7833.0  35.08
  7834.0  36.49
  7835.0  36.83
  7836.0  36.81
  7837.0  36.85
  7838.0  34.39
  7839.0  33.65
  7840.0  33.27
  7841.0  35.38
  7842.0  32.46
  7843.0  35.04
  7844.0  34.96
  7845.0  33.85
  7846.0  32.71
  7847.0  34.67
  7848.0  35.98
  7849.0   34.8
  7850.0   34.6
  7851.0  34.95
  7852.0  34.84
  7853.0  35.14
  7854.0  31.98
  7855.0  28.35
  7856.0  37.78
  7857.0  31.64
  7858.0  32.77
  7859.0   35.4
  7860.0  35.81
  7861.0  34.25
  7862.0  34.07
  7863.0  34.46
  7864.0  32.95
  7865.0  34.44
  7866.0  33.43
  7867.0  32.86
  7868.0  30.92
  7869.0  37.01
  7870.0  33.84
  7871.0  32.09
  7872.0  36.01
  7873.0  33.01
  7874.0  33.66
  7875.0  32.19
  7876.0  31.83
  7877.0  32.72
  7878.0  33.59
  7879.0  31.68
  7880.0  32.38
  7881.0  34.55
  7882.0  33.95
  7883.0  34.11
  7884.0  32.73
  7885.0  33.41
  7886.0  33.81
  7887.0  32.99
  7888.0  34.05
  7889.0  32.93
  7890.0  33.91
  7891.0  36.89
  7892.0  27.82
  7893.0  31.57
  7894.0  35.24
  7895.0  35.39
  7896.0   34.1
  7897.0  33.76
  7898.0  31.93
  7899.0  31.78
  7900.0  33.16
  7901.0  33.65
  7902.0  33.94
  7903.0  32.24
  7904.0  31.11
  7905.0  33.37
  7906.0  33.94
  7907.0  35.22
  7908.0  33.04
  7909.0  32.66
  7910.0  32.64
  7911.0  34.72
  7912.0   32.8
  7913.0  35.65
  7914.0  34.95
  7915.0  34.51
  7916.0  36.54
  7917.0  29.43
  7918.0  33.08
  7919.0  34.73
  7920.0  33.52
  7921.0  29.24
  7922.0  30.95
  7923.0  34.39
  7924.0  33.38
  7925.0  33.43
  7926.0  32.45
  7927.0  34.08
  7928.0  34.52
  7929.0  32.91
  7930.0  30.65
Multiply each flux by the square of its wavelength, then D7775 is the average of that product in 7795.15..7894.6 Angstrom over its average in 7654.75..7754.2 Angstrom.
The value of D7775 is 1.0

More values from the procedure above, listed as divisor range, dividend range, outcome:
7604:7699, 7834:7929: 1.09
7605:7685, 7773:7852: 1.11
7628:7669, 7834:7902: 1.06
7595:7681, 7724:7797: 1.11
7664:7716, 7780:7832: 1.05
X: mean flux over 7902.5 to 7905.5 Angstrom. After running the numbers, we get 32.2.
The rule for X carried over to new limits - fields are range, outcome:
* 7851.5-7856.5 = 33.6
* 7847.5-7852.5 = 35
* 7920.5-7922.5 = 30.1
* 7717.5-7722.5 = 34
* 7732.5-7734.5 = 32.6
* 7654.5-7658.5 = 34.3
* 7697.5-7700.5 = 35.4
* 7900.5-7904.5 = 32.7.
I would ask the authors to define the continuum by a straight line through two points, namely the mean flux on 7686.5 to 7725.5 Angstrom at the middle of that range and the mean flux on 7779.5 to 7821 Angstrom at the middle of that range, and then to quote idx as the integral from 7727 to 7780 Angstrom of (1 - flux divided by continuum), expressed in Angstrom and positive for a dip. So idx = 1.6 Angstrom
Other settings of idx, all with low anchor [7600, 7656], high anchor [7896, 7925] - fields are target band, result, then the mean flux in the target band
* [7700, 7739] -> -2.66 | 33.9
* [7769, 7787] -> -1.27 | 34.5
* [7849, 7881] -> -0.70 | 33.6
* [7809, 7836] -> -1.74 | 34.6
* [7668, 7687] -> -1.33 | 33.6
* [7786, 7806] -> -1.33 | 34.5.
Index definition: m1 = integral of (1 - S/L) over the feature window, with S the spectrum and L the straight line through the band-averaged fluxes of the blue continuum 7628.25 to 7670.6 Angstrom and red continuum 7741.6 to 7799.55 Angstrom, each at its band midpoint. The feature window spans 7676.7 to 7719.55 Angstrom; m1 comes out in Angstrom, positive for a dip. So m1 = -0.5 Angstrom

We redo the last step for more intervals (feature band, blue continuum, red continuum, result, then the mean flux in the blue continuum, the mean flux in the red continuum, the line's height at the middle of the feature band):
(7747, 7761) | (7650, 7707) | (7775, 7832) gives 0.3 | 33.8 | 34.6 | 34.3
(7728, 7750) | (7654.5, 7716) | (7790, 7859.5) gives 0.6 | 33.9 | 34.5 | 34.2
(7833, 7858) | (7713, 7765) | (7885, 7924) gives -0.8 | 33.5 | 33.3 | 33.4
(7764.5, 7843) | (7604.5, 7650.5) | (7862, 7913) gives -3.9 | 31.7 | 33.4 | 32.8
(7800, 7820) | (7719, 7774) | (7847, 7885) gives -0.7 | 33.3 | 33.7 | 33.5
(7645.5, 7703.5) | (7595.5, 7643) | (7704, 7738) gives -3.2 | 29.7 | 33.9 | 32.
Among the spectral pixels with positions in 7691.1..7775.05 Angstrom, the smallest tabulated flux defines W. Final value 30.01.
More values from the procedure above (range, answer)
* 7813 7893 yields 27.82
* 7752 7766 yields 30.69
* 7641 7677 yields 29.02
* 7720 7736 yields 30.92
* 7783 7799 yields 31.43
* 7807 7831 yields 31.18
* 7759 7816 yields 31.16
